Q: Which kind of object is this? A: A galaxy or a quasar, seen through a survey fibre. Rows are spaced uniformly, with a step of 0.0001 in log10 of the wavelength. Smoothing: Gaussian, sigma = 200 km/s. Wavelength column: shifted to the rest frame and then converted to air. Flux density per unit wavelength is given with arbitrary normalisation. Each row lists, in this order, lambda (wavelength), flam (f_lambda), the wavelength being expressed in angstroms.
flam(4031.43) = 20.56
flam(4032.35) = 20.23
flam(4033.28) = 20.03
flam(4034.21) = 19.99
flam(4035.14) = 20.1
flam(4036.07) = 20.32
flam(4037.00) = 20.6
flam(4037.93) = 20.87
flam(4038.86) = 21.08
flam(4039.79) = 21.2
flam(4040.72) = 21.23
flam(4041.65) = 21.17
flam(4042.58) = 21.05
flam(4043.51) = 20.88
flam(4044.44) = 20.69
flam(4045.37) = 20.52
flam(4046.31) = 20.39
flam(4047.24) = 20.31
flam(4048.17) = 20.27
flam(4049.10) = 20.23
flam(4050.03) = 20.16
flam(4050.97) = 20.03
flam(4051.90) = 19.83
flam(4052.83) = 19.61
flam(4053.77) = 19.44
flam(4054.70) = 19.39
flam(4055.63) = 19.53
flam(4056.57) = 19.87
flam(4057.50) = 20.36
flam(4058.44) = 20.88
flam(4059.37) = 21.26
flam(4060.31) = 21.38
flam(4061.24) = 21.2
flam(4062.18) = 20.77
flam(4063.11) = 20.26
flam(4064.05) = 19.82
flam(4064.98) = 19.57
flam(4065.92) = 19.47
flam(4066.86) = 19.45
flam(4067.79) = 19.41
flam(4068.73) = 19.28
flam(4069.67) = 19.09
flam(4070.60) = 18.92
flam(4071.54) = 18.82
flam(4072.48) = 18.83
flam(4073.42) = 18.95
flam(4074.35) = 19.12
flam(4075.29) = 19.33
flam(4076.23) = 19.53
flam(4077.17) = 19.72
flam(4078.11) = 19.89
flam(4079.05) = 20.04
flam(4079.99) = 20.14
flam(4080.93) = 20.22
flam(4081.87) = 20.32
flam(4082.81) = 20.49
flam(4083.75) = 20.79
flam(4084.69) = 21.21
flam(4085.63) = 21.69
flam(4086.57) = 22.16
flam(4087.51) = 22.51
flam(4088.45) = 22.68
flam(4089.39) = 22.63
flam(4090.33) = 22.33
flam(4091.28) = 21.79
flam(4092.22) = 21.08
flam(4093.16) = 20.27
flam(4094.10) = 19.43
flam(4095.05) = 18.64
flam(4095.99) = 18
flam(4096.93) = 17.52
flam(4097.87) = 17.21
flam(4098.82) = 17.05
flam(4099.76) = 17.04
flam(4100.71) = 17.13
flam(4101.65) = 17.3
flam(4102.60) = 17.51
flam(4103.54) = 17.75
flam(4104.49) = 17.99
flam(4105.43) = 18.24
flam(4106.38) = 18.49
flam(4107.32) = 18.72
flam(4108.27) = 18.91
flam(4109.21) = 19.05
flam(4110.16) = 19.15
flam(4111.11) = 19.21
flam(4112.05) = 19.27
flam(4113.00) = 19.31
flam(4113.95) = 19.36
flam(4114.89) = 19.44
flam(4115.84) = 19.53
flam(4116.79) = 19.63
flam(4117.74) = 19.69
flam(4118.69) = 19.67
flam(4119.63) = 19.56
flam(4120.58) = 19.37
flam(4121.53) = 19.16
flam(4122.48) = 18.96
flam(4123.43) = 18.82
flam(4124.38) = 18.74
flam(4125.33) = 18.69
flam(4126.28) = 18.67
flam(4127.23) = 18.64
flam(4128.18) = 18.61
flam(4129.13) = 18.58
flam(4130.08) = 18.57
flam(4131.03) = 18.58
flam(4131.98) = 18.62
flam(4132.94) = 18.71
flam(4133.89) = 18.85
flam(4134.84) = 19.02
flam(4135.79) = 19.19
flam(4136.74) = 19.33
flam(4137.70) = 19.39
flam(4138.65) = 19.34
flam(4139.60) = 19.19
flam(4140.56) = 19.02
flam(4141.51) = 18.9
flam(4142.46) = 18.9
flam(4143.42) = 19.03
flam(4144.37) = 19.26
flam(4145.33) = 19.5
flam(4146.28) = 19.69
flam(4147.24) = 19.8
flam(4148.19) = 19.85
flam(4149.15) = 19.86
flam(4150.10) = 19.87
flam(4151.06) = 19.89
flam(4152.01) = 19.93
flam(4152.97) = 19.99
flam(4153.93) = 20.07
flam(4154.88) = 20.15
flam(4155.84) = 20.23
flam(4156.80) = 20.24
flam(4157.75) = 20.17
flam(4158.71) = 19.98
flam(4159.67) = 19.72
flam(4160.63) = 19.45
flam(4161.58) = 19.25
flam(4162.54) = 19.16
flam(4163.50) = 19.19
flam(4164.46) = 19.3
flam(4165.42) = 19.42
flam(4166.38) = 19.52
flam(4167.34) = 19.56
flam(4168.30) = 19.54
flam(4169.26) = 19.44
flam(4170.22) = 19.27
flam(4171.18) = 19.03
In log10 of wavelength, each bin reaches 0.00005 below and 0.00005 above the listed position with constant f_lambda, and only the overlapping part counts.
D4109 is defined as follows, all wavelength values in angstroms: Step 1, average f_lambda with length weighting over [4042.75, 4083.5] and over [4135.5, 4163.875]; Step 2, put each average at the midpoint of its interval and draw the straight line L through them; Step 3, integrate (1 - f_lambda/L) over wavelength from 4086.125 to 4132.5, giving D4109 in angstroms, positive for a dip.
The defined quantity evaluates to 1.4 angstroms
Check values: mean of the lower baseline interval 20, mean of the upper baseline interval 19.6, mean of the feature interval 19.2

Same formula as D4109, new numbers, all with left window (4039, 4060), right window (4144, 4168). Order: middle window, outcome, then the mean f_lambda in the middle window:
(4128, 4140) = 0.6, 18.9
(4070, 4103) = 0.7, 19.7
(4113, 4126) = 0.4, 19.3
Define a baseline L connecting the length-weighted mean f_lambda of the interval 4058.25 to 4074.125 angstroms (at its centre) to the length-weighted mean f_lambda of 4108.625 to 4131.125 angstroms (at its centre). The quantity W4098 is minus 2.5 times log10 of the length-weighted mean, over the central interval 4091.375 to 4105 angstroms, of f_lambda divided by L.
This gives 0.07 mag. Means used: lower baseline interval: 19.8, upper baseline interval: 19.1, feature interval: 18.2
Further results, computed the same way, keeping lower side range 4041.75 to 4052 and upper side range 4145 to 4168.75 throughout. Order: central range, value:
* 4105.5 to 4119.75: 0.043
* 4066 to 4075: 0.064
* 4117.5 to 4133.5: 0.058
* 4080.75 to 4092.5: -0.072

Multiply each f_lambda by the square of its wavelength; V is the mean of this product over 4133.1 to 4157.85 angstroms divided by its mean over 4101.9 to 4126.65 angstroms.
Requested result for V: 1.05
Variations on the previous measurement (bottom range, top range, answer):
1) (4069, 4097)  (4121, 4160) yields 0.98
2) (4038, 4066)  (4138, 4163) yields 1.01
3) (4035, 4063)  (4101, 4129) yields 0.95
